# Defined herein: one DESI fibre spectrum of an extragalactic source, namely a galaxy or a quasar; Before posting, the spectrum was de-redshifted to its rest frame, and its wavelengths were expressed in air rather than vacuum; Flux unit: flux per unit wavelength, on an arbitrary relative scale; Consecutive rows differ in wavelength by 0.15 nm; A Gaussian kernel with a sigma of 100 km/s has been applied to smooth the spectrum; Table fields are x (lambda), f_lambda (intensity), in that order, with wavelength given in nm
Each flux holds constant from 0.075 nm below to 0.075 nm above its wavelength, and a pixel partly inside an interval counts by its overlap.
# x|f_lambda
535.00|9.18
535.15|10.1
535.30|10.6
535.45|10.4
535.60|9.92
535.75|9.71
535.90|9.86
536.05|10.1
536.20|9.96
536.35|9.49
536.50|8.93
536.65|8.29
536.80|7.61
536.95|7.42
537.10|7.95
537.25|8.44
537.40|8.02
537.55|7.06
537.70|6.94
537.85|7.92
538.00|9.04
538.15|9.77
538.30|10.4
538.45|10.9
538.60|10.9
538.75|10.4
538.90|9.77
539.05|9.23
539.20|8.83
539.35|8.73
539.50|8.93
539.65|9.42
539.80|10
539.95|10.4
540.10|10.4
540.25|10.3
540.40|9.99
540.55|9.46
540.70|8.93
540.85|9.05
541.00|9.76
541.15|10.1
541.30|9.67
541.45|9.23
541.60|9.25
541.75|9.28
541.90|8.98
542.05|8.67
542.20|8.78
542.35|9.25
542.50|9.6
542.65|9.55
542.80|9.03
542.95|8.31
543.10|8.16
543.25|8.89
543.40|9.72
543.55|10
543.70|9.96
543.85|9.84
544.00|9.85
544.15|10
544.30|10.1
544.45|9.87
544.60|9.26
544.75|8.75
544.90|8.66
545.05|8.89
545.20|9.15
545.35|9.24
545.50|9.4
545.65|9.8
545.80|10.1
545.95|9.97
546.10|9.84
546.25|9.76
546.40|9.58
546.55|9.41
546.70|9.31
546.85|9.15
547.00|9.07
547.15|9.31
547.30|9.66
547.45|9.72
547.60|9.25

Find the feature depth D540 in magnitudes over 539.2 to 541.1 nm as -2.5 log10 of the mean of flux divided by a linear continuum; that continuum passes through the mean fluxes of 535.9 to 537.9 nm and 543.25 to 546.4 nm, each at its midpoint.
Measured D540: -0.08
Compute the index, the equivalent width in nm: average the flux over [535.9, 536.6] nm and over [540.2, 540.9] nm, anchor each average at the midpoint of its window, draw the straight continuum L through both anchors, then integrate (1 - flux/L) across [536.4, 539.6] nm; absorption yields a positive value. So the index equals 0.24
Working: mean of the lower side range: 9.6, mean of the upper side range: 9.54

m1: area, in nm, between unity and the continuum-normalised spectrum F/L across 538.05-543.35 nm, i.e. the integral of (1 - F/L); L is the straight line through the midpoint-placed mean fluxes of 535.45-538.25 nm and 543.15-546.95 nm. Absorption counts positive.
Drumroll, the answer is -0.22 nm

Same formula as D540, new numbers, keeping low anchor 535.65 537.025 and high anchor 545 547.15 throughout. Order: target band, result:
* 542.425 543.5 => 0.033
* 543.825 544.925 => -0.019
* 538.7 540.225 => -0.049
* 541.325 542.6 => 0.017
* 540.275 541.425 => -0.038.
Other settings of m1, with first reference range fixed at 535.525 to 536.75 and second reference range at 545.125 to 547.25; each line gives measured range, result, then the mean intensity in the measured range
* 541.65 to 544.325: 0.05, 9.32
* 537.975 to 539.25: -0.06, 9.97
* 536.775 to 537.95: 0.22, 7.7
